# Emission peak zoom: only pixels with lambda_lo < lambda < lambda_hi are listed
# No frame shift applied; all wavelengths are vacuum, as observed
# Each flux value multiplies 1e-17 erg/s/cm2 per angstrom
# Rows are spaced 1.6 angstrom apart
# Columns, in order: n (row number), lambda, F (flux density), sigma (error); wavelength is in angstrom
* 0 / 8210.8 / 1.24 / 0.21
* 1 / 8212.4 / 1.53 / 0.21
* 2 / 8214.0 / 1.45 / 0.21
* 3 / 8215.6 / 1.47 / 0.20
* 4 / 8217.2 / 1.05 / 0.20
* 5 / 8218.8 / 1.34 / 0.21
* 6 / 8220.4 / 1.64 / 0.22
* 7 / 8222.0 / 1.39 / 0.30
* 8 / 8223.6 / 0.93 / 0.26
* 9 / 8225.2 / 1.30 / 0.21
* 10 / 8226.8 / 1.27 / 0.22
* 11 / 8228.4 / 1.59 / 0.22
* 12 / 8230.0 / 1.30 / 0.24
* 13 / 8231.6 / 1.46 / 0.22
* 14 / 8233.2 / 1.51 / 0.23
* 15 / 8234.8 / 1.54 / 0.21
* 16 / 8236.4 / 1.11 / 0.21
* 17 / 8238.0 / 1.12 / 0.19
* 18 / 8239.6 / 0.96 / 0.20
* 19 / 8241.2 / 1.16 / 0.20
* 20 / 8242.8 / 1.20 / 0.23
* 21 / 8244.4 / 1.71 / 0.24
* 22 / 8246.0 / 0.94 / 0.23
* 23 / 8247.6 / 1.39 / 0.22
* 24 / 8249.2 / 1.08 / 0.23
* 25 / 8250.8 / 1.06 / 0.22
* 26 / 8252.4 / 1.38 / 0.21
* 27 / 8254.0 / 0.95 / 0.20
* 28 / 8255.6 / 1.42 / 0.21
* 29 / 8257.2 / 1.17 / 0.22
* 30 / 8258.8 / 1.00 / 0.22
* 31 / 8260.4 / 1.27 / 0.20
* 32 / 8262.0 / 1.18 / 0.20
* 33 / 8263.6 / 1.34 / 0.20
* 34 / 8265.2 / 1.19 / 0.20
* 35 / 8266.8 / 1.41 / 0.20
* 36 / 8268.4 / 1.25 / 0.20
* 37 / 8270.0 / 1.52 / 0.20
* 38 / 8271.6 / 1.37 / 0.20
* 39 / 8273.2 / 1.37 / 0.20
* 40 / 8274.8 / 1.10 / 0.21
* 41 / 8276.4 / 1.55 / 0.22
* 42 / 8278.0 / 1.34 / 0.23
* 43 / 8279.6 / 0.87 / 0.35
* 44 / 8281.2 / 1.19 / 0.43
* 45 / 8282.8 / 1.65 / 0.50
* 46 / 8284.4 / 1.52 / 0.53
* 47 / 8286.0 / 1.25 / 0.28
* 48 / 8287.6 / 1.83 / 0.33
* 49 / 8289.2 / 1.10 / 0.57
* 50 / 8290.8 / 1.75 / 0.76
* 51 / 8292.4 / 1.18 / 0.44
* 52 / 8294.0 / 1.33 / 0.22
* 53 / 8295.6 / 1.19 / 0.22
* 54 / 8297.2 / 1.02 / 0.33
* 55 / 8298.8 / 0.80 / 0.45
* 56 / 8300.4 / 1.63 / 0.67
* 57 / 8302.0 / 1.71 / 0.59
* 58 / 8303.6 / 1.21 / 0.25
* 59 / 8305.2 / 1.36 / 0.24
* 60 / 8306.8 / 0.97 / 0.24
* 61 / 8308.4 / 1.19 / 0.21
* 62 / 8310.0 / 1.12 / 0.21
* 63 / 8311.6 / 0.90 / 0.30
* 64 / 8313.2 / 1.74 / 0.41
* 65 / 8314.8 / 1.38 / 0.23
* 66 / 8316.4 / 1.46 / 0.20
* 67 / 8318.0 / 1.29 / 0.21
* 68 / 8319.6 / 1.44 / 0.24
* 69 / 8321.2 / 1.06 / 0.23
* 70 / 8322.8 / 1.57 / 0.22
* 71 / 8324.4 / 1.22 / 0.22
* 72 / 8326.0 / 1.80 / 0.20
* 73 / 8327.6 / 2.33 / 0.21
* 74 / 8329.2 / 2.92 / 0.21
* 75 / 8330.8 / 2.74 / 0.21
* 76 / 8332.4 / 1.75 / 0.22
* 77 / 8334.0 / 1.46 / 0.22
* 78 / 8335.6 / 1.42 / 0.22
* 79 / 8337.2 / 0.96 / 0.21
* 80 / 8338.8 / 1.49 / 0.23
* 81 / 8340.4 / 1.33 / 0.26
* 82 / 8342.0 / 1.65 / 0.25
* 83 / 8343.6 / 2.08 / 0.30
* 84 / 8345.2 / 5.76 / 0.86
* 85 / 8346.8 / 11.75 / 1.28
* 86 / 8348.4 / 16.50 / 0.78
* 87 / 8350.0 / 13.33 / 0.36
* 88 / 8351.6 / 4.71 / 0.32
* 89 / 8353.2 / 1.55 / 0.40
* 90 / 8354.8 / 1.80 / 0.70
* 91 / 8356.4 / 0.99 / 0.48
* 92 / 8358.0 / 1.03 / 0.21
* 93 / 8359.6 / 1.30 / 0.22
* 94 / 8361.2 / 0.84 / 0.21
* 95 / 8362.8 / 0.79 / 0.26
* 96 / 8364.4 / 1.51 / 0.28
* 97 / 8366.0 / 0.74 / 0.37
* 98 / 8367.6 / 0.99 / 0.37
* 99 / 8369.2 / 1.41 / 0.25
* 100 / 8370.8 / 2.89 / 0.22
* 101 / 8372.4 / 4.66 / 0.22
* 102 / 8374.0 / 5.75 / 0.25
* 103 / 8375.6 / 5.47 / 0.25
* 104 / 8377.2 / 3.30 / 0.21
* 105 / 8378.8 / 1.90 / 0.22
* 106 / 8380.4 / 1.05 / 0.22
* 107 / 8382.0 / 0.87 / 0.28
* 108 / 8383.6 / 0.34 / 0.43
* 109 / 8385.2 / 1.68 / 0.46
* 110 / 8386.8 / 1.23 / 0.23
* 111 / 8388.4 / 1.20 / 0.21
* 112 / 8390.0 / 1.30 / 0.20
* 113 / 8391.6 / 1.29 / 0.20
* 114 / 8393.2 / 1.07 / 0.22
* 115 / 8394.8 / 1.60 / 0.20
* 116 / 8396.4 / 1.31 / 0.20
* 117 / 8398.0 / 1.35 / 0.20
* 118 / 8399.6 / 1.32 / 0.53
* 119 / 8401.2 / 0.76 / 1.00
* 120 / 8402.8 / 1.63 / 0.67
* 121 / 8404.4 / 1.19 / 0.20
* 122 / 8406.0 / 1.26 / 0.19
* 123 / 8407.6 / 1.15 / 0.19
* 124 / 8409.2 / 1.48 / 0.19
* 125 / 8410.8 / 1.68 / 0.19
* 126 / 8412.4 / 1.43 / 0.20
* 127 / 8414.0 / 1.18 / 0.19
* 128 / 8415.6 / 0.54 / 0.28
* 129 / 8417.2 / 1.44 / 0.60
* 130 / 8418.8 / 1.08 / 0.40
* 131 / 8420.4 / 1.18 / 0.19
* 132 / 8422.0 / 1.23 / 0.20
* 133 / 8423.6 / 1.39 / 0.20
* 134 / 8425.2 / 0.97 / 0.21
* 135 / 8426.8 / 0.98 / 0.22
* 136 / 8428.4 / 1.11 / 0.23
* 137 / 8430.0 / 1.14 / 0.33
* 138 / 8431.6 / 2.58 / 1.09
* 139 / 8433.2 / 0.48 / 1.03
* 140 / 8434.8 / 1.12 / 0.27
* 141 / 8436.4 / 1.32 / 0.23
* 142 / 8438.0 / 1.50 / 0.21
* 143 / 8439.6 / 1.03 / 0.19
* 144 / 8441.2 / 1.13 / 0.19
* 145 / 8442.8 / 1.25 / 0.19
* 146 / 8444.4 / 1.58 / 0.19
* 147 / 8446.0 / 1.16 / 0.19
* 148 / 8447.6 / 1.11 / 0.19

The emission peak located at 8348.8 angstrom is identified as H-alpha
